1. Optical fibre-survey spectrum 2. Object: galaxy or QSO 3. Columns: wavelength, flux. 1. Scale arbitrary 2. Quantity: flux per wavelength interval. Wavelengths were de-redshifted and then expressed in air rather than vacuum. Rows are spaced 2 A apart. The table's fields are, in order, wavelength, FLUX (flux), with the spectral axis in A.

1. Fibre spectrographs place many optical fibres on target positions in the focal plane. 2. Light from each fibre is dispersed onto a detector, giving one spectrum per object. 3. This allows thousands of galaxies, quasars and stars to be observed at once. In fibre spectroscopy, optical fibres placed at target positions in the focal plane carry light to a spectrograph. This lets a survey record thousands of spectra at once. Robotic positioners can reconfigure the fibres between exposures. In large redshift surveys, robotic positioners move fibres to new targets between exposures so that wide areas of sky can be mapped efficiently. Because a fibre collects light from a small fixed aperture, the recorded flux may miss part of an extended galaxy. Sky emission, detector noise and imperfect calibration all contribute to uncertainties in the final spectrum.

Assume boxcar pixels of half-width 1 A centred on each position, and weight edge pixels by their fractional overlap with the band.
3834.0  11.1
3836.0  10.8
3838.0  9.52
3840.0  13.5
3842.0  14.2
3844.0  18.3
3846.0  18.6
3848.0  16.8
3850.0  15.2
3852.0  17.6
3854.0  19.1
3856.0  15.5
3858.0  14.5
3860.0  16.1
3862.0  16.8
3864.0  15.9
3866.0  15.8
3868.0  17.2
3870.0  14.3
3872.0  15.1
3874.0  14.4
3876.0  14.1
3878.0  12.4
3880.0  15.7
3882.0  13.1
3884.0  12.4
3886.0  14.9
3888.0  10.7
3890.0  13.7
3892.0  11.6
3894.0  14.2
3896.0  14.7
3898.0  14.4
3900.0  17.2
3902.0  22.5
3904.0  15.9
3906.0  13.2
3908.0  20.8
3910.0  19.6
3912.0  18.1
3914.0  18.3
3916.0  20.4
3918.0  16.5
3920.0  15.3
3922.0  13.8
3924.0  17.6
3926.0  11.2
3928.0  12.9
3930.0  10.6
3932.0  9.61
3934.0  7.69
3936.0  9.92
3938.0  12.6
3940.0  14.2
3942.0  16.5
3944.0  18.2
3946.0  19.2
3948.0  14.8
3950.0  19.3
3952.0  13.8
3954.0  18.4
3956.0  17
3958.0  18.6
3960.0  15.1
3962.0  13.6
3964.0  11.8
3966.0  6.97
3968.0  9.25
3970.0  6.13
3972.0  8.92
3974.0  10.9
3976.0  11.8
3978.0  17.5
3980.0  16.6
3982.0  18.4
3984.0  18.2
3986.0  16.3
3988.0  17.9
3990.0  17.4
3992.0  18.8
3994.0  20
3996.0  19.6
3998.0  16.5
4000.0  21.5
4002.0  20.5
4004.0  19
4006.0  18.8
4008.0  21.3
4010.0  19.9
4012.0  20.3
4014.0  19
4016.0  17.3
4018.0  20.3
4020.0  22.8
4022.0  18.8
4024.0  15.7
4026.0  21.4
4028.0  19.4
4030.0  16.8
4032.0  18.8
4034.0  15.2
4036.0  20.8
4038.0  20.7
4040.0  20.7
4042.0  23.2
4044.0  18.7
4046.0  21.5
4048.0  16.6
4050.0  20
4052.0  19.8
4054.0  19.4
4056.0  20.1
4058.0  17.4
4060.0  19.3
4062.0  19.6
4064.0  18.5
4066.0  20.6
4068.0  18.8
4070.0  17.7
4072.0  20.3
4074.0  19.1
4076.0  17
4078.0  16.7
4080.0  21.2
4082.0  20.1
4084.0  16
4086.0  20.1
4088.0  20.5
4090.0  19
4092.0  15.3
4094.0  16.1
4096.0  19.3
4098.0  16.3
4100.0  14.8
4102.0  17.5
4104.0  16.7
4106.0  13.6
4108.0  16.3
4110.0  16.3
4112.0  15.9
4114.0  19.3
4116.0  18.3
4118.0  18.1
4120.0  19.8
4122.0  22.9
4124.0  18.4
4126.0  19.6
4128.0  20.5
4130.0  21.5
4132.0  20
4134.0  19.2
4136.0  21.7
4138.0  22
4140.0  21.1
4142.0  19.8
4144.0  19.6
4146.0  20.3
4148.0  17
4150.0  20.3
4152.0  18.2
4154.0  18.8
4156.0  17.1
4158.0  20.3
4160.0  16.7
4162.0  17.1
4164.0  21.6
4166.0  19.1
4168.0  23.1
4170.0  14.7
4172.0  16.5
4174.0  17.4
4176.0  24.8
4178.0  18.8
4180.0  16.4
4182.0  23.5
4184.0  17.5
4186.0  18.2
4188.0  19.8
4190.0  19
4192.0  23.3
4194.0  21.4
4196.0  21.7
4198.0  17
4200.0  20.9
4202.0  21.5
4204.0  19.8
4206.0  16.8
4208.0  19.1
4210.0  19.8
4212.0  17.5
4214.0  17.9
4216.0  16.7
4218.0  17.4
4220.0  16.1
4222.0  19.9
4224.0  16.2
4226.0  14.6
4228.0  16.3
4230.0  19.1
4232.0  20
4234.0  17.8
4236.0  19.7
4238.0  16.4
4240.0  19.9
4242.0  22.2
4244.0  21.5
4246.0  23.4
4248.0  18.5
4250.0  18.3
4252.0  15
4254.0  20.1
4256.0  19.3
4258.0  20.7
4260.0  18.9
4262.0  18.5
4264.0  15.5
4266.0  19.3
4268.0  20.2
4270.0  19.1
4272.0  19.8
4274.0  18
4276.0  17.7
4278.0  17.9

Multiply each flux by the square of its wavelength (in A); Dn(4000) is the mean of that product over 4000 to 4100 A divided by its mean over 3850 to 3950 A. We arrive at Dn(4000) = 1.4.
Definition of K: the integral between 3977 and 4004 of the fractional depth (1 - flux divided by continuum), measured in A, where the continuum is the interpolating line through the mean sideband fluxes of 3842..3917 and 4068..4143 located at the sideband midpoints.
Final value -1.9 A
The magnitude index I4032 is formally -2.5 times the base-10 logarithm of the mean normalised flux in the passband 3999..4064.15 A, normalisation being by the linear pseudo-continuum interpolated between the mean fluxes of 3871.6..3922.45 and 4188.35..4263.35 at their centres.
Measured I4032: -0.15 mag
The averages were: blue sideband 15.5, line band 19.5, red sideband 19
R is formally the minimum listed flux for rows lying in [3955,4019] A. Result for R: 6.13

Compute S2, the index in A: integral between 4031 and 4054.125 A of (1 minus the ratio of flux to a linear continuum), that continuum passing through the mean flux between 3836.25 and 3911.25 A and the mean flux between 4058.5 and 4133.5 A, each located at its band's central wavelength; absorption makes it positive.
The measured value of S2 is -2.6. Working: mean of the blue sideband 15.4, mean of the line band 19.6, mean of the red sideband 18.4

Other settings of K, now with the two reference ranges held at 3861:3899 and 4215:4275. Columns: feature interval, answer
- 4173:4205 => -3.8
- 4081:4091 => -1.4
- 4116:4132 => -2.6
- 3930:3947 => 1.9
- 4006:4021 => -3.9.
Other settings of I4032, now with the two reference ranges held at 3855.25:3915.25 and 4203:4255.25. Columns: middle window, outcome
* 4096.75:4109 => 0.093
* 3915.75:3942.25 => 0.197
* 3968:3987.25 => 0.189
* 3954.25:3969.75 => 0.225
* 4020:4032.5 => -0.130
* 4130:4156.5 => -0.118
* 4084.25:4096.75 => -0.059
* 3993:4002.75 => -0.191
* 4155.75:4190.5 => -0.061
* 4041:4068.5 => -0.156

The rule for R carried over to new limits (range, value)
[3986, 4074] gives 15.2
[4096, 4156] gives 13.6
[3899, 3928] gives 11.2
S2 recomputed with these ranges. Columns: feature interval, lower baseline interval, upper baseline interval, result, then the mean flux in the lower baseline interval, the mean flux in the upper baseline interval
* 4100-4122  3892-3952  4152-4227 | 0.6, 15.4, 18.9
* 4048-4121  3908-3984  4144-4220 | -4.3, 14.5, 19.1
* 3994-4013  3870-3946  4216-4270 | -4.6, 14.8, 18.6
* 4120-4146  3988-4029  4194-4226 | -2.3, 19.4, 18.5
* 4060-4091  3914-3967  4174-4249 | -4.0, 14.5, 19.2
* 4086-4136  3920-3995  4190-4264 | -3.7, 14.4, 18.9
